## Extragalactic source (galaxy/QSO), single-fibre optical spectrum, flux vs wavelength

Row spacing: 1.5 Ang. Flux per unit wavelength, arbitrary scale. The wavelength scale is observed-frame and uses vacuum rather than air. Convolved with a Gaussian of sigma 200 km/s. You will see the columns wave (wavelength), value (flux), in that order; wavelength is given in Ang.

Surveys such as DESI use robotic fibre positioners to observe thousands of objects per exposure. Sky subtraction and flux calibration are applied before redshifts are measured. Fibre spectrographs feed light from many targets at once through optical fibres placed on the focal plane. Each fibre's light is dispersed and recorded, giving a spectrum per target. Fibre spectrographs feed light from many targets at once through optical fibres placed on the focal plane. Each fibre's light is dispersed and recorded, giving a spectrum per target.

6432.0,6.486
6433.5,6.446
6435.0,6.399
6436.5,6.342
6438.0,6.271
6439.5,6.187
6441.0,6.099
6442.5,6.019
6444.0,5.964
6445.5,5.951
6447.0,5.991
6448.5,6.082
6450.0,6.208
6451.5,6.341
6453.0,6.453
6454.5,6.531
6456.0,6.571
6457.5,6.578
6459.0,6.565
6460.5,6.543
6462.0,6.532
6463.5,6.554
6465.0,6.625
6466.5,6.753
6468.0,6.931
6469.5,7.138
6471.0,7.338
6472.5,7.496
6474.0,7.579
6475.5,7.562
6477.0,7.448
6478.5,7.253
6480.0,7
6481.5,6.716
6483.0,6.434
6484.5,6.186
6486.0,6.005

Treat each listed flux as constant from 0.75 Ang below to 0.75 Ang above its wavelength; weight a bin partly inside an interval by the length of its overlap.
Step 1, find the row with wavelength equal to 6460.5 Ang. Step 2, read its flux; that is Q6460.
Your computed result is 6.543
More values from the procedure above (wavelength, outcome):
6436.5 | 6.342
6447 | 5.991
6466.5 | 6.753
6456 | 6.571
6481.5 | 6.716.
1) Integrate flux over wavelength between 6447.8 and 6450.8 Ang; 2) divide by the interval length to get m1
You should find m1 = 6.15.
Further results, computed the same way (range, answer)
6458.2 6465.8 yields 6.57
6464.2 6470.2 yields 6.86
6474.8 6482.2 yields 7.2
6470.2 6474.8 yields 7.47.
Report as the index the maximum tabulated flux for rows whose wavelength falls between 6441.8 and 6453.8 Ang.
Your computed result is 6.453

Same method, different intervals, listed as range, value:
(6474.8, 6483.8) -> 7.562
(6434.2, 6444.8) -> 6.399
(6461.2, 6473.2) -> 7.496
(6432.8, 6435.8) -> 6.446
